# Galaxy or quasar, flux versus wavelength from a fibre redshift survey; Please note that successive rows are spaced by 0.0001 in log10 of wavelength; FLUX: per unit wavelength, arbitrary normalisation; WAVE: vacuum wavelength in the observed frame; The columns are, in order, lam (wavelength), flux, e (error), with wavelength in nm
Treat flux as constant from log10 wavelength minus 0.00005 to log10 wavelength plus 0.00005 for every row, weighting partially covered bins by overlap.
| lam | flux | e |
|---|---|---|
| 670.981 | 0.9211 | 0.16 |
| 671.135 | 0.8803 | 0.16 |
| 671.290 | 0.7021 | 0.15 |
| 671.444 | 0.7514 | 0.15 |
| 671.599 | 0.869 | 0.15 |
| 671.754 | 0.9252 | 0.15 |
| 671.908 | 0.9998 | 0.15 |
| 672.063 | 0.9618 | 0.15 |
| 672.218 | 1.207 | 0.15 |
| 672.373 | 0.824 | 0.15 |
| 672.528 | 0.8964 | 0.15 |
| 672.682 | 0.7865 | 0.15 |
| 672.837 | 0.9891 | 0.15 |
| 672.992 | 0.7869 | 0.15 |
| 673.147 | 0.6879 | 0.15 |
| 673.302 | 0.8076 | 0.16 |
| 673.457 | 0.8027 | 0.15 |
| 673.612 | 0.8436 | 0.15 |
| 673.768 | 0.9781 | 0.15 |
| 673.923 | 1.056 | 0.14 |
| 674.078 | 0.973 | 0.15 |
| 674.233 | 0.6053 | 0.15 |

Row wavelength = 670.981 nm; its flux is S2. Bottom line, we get 0.9211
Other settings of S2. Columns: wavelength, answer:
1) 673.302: 0.8076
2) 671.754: 0.9252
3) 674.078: 0.973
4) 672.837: 0.9891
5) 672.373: 0.824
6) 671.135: 0.8803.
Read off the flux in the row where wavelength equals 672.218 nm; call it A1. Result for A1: 1.207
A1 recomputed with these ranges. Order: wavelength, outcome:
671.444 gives 0.7514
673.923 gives 1.056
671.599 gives 0.869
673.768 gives 0.9781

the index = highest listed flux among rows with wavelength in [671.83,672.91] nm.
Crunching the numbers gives 1.207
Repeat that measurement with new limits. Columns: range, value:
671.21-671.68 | 0.869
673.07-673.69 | 0.8436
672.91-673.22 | 0.7869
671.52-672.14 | 0.9998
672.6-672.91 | 0.9891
